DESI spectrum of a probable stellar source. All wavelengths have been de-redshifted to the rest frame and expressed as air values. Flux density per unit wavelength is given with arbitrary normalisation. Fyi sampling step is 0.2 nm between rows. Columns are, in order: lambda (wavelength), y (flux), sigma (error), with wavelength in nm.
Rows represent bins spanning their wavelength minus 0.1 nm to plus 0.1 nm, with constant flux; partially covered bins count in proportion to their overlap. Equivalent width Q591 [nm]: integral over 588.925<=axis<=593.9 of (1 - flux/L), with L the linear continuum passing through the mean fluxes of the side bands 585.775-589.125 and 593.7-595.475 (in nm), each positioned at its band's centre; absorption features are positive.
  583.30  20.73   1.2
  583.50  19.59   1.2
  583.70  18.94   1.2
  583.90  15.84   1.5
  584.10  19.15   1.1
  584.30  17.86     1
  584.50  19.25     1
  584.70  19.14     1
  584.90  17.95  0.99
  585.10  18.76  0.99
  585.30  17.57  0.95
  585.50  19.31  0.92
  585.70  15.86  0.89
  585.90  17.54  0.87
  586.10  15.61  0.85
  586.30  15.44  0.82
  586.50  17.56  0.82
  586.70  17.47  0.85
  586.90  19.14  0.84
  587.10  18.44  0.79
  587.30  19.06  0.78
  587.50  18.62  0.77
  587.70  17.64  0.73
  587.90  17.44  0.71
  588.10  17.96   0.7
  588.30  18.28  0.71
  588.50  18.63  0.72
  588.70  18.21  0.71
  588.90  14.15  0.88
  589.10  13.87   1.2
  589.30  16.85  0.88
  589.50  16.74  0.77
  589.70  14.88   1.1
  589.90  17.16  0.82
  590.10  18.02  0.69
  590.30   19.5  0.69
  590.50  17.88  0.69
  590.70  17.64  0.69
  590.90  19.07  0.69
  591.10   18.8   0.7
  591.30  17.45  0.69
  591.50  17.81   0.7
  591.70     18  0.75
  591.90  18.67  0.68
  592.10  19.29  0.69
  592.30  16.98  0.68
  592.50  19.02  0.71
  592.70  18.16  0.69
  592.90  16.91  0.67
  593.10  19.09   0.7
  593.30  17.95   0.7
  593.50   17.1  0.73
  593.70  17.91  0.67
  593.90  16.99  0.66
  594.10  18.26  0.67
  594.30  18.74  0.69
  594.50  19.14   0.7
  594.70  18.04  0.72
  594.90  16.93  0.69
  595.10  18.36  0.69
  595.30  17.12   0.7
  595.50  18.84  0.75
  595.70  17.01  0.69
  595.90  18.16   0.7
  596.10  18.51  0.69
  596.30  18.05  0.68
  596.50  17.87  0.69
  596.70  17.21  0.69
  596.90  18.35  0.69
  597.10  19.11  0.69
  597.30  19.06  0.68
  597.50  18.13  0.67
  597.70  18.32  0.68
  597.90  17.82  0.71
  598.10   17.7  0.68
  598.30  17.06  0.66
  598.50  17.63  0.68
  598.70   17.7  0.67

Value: 0.03 nm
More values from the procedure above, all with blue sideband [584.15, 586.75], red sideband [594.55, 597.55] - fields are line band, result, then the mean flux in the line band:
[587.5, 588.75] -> -0.02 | 18.1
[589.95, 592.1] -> -0.05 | 18.3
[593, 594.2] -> 0.01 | 17.9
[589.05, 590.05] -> 0.10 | 16.1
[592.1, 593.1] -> -0.01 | 18.1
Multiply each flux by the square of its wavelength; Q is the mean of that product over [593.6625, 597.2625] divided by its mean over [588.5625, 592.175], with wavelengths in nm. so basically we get 1.1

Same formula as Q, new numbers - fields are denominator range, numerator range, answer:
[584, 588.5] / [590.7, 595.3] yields 1.03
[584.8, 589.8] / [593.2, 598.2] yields 1.07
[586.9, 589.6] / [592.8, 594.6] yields 1.05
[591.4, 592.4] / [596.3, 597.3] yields 1.02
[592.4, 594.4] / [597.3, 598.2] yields 1.02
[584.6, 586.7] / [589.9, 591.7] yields 1.06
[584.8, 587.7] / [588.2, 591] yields 0.98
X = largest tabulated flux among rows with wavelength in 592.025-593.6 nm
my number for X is 19.29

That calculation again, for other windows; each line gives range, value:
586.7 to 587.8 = 19.14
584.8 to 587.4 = 19.31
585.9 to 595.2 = 19.5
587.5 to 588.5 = 18.63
